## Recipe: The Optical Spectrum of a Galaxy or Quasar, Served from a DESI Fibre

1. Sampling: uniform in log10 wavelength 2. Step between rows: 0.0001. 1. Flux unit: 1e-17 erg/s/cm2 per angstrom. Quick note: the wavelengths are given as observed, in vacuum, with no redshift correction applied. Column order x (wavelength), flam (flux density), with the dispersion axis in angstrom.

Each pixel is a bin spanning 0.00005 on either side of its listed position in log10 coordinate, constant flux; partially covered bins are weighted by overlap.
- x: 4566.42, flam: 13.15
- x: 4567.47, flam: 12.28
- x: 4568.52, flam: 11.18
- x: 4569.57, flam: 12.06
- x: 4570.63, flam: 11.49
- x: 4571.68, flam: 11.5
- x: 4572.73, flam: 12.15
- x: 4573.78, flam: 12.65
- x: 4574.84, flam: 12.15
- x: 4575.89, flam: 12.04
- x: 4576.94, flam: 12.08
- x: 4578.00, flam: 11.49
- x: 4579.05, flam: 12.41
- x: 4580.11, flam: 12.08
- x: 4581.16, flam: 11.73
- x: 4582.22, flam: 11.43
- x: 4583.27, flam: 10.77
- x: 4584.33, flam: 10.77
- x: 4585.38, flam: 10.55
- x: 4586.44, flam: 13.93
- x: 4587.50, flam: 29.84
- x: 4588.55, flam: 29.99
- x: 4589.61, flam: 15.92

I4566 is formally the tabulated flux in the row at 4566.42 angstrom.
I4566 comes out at 13.15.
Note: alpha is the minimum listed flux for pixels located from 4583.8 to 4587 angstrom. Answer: 10.55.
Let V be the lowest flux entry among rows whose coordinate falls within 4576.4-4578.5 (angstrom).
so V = 11.49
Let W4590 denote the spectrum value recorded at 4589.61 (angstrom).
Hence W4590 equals 15.92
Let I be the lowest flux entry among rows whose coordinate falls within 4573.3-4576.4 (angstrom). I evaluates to 12.04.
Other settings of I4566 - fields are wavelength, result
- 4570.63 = 11.49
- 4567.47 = 12.28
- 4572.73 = 12.15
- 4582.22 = 11.43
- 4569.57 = 12.06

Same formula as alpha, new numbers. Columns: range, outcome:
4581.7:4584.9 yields 10.77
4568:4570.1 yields 11.18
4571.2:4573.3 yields 11.5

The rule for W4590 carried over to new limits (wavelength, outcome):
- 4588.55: 29.99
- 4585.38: 10.55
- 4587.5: 29.84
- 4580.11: 12.08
